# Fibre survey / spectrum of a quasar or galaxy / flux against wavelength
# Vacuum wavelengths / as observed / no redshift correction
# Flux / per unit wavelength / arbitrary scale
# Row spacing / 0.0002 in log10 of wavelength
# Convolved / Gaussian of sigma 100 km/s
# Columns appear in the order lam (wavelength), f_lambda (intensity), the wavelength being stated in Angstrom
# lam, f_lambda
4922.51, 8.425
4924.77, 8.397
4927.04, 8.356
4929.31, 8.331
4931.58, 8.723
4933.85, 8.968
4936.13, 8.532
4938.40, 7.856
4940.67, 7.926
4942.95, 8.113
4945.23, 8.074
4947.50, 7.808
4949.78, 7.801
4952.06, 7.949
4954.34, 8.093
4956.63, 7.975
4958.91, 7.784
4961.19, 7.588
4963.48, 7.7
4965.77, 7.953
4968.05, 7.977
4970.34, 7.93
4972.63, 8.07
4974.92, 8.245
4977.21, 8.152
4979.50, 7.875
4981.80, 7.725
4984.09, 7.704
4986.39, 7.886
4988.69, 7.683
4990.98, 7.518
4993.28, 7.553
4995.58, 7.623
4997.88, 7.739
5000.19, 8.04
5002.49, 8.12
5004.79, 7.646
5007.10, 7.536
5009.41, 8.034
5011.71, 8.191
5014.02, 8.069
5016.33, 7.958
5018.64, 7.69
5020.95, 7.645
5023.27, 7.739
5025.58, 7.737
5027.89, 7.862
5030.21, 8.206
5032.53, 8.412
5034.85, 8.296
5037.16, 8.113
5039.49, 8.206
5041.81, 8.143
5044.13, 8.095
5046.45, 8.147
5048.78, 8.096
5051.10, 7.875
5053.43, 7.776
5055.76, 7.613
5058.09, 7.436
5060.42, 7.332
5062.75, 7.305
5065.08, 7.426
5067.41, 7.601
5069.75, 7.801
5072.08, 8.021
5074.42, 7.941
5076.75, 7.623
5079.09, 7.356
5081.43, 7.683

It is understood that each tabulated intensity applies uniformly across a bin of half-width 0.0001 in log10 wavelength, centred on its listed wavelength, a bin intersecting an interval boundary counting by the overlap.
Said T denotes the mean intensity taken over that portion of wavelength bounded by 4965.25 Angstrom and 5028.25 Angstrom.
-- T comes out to 7.85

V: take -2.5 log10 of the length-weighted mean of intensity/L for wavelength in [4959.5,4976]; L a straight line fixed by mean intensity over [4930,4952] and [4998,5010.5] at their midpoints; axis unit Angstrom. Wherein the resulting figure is 0.02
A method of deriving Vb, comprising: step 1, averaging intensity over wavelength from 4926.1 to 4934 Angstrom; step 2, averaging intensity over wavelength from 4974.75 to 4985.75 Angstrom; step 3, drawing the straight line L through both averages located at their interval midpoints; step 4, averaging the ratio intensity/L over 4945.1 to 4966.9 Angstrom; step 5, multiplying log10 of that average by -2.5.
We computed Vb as 0.048 mag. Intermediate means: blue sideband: 8.56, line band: 7.86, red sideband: 7.91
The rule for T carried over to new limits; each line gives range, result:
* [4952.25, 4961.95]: 7.88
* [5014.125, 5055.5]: 7.99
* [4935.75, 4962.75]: 7.94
